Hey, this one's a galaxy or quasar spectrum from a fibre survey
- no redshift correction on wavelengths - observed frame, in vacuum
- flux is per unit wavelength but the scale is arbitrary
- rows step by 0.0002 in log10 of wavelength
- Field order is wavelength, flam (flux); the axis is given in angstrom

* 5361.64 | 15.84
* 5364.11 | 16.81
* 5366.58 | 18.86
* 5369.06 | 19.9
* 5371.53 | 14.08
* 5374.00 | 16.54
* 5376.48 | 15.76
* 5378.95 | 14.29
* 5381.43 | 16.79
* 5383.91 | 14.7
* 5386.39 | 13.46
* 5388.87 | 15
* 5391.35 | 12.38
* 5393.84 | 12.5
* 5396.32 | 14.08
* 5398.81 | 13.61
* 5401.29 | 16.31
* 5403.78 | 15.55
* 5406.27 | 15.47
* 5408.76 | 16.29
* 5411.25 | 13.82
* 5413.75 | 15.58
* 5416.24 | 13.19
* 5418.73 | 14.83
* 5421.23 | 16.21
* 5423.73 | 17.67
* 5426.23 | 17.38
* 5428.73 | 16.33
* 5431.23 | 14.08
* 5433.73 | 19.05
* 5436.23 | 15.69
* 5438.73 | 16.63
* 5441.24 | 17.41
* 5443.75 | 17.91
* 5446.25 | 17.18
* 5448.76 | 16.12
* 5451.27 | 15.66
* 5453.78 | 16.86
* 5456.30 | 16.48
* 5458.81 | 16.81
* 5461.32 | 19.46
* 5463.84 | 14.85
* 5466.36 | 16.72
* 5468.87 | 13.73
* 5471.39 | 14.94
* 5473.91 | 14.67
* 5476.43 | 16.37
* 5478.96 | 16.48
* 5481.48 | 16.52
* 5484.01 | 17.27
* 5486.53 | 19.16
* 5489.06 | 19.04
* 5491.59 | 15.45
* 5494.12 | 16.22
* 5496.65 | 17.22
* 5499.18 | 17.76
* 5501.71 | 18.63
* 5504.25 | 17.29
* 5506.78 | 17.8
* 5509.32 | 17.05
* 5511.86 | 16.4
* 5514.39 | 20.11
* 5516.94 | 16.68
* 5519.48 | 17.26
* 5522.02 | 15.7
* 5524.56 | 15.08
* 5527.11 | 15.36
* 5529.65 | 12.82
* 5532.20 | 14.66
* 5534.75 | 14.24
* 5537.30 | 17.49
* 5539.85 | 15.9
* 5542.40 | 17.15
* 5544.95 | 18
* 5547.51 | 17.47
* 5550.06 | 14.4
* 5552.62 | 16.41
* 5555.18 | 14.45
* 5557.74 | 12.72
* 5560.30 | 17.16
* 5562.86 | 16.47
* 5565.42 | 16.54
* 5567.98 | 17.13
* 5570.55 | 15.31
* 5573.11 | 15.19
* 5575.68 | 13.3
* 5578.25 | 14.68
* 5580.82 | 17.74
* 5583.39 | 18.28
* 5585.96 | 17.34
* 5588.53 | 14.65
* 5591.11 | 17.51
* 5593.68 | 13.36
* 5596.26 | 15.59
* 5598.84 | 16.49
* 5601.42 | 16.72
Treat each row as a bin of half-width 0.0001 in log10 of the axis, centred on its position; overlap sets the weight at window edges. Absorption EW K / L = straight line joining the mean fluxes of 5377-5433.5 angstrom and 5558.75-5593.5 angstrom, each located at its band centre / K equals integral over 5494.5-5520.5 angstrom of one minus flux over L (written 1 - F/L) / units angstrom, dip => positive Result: -3.1 angstrom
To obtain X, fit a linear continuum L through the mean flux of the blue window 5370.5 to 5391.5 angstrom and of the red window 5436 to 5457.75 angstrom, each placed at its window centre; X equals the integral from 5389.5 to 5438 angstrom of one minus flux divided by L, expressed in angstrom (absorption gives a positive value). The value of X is 1.7 angstrom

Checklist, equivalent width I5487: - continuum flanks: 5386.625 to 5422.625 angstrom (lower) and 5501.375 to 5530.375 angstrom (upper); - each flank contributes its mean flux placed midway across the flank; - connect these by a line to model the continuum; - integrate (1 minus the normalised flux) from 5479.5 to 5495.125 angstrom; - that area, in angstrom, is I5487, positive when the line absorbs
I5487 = -1.1 angstrom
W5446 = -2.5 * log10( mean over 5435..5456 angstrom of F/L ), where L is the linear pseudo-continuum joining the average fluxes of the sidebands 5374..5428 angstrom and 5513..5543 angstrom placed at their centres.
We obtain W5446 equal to -0.09 mag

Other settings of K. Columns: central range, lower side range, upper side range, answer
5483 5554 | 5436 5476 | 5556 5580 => -3.9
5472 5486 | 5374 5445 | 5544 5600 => -0.6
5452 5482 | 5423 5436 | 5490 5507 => 1.5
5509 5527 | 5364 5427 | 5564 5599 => -1.2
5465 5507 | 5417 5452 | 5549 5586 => -1.3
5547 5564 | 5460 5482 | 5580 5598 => 0.8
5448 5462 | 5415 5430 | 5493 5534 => -0.6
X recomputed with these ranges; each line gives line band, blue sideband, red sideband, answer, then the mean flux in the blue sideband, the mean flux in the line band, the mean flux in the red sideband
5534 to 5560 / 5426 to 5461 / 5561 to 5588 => 0.6 angstrom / 16.7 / 15.9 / 16.2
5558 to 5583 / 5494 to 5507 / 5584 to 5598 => 0.5 angstrom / 17.6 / 15.9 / 15.8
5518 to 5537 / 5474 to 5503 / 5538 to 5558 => 1.5 angstrom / 17.2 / 15.2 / 16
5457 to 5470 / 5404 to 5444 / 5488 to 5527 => 0.2 angstrom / 16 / 16.4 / 17.1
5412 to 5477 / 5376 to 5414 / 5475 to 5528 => -1.7 angstrom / 14.7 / 16.2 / 17.1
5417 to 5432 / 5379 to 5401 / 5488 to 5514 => -0.9 angstrom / 14.2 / 16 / 17.4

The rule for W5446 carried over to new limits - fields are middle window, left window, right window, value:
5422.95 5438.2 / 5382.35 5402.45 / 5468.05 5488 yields -0.114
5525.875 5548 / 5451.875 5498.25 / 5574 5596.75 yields 0.020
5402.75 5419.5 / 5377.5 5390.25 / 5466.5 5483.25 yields 0.008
